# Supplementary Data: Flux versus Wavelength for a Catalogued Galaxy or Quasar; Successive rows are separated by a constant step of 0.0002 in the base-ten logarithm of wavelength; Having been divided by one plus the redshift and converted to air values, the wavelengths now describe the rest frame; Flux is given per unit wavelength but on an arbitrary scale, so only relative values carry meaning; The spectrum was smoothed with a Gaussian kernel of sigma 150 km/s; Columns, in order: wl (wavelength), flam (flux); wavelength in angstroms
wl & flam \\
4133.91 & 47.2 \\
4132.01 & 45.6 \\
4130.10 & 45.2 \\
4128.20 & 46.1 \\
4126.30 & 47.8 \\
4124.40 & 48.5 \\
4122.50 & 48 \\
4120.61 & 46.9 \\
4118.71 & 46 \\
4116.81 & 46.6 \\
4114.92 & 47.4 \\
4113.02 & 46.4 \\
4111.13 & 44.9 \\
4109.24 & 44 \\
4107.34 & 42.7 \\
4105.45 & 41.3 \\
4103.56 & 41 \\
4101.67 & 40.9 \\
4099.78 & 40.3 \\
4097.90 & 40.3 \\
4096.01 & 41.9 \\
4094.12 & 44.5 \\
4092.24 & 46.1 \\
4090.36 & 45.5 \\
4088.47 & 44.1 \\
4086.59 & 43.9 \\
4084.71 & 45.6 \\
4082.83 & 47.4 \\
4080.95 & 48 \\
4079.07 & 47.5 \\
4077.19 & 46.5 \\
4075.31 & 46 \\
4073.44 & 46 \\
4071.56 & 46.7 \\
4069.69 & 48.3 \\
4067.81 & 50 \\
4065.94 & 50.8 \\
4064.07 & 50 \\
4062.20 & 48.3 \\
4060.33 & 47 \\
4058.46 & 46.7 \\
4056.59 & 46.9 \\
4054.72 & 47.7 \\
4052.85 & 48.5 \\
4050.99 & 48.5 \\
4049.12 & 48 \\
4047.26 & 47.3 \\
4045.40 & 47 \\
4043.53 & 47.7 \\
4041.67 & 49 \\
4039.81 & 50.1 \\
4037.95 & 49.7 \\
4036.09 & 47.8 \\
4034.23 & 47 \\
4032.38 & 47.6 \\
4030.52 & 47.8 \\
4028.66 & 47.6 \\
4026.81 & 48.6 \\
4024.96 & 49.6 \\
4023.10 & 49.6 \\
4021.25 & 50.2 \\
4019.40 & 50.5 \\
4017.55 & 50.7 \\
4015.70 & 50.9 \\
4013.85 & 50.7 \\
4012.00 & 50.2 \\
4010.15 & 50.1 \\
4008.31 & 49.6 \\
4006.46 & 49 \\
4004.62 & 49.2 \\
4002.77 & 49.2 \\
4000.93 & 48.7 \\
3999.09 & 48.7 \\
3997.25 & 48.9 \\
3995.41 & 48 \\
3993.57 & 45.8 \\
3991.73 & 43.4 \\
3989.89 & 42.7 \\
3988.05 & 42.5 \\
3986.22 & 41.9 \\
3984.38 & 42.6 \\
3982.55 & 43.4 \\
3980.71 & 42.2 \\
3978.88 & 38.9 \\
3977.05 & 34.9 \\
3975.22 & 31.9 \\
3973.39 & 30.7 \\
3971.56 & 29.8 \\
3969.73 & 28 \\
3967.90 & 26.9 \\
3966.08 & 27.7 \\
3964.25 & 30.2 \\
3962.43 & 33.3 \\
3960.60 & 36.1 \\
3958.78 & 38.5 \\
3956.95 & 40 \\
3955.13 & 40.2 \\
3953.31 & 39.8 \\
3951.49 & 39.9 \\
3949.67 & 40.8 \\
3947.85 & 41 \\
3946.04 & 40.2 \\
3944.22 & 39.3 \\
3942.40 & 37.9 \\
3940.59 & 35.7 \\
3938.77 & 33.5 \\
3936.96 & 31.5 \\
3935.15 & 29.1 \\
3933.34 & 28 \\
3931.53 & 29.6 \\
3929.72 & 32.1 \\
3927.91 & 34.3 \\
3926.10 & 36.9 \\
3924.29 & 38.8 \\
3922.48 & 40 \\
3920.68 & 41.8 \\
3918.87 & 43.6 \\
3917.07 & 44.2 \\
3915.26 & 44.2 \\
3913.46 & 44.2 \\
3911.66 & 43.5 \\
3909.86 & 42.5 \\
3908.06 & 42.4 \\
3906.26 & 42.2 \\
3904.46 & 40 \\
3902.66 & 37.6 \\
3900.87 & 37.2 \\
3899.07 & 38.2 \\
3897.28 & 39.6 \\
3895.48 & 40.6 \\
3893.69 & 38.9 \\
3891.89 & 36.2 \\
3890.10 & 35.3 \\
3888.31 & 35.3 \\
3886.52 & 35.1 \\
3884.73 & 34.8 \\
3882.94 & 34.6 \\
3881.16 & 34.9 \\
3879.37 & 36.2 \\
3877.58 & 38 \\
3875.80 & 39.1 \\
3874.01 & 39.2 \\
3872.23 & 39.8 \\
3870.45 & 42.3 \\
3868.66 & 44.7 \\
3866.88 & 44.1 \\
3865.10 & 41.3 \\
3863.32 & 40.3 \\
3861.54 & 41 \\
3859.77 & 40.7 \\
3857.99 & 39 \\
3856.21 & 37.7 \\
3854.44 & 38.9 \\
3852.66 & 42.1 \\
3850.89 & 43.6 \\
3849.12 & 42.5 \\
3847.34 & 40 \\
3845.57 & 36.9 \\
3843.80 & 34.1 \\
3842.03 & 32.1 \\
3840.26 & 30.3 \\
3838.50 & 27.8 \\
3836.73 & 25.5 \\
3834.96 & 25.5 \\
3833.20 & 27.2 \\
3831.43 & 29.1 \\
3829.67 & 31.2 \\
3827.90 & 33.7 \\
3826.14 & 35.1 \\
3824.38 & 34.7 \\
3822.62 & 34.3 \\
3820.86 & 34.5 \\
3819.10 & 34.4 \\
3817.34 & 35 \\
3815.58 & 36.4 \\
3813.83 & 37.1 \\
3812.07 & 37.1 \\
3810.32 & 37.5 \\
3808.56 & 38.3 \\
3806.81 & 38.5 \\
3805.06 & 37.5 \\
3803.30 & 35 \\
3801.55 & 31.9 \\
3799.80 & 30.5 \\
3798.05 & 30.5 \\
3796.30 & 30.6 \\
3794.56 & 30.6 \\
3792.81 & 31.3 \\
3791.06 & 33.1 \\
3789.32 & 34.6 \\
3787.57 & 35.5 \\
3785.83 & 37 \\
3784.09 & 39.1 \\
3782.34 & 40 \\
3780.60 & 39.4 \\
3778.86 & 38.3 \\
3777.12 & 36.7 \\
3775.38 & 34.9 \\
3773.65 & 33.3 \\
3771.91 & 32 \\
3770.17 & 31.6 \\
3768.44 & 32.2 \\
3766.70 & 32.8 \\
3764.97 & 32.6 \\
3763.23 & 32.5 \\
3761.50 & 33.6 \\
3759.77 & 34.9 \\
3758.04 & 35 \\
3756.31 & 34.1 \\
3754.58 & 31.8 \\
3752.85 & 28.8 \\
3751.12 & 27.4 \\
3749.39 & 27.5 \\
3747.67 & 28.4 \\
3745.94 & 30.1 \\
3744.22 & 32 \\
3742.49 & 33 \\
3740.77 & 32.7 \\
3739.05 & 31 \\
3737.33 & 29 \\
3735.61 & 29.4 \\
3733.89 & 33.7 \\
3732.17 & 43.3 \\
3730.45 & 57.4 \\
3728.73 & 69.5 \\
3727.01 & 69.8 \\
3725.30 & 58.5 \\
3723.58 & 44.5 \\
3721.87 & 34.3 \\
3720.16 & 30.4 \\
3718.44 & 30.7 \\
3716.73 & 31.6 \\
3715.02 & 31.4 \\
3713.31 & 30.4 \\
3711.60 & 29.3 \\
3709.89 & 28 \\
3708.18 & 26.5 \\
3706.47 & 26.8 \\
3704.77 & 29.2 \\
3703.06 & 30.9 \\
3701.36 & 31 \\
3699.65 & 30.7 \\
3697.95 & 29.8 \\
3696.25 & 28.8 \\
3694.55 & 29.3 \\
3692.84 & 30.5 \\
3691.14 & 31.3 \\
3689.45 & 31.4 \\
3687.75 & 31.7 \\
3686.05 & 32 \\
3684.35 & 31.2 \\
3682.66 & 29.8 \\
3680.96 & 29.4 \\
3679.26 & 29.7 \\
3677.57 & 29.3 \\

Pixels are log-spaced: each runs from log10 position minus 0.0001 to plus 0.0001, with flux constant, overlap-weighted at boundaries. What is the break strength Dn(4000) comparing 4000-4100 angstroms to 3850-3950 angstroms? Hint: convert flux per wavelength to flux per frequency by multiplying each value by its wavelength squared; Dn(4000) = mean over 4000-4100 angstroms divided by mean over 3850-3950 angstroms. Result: 1.33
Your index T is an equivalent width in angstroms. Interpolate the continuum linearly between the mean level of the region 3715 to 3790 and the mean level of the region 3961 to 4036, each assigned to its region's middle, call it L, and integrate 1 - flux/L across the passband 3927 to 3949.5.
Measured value 3.9 angstroms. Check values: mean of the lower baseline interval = 36.3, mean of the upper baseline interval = 43.5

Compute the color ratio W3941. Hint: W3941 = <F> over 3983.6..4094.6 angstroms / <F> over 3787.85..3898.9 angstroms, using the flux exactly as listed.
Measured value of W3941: 1.3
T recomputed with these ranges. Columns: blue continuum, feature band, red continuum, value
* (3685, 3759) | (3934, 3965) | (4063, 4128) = 3.28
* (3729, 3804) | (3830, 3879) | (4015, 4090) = 1.63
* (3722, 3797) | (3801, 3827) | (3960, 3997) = 0.50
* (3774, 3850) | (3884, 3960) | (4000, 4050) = 6.61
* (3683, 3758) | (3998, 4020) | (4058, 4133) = -3.42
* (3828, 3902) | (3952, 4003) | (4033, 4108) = 3.76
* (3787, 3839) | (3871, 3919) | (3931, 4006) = -4.22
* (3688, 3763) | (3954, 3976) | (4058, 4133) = 4.67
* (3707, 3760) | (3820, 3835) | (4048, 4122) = 2.54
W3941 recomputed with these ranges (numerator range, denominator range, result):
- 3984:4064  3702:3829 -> 1.37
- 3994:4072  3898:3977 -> 1.33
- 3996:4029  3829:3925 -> 1.30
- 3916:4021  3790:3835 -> 1.19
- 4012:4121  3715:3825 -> 1.31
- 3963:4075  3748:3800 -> 1.36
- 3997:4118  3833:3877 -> 1.25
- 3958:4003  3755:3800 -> 1.14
